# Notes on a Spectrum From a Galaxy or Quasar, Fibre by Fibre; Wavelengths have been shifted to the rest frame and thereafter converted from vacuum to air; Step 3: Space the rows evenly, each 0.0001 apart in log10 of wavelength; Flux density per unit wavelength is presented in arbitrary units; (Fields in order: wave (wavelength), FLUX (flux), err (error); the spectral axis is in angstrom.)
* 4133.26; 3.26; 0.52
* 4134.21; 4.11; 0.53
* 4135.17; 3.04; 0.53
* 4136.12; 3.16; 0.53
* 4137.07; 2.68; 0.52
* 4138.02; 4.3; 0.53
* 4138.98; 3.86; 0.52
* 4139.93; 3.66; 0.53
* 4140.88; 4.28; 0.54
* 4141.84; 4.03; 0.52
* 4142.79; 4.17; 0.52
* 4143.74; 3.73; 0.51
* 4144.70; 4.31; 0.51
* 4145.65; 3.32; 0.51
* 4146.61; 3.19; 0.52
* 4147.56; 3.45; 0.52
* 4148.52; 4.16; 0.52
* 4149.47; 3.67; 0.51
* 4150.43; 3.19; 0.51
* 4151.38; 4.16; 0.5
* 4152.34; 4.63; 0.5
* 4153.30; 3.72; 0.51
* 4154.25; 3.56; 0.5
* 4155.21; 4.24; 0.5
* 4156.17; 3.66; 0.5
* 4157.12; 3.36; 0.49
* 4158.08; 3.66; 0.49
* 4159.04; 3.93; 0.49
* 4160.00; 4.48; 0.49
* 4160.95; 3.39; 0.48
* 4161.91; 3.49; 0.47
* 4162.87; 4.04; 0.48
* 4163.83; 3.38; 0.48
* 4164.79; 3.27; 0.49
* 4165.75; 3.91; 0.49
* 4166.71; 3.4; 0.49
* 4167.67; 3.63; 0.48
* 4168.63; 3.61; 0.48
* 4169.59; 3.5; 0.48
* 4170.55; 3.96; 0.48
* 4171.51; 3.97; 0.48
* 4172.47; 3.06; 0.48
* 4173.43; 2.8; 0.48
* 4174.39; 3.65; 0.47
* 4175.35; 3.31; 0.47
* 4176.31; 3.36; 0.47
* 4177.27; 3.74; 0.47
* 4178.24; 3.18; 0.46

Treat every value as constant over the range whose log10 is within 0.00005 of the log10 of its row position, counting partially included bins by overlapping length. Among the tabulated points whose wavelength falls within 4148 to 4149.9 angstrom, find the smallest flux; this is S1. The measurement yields 3.67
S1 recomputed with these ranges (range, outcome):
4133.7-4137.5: 2.68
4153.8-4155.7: 3.56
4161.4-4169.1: 3.27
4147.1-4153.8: 3.19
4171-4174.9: 2.8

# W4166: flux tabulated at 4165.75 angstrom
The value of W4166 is 3.91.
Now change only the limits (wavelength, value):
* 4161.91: 3.49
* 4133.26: 3.26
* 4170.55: 3.96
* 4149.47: 3.67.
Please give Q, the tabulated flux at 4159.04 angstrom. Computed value 3.93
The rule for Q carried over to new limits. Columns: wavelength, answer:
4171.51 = 3.97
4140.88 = 4.28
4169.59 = 3.5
